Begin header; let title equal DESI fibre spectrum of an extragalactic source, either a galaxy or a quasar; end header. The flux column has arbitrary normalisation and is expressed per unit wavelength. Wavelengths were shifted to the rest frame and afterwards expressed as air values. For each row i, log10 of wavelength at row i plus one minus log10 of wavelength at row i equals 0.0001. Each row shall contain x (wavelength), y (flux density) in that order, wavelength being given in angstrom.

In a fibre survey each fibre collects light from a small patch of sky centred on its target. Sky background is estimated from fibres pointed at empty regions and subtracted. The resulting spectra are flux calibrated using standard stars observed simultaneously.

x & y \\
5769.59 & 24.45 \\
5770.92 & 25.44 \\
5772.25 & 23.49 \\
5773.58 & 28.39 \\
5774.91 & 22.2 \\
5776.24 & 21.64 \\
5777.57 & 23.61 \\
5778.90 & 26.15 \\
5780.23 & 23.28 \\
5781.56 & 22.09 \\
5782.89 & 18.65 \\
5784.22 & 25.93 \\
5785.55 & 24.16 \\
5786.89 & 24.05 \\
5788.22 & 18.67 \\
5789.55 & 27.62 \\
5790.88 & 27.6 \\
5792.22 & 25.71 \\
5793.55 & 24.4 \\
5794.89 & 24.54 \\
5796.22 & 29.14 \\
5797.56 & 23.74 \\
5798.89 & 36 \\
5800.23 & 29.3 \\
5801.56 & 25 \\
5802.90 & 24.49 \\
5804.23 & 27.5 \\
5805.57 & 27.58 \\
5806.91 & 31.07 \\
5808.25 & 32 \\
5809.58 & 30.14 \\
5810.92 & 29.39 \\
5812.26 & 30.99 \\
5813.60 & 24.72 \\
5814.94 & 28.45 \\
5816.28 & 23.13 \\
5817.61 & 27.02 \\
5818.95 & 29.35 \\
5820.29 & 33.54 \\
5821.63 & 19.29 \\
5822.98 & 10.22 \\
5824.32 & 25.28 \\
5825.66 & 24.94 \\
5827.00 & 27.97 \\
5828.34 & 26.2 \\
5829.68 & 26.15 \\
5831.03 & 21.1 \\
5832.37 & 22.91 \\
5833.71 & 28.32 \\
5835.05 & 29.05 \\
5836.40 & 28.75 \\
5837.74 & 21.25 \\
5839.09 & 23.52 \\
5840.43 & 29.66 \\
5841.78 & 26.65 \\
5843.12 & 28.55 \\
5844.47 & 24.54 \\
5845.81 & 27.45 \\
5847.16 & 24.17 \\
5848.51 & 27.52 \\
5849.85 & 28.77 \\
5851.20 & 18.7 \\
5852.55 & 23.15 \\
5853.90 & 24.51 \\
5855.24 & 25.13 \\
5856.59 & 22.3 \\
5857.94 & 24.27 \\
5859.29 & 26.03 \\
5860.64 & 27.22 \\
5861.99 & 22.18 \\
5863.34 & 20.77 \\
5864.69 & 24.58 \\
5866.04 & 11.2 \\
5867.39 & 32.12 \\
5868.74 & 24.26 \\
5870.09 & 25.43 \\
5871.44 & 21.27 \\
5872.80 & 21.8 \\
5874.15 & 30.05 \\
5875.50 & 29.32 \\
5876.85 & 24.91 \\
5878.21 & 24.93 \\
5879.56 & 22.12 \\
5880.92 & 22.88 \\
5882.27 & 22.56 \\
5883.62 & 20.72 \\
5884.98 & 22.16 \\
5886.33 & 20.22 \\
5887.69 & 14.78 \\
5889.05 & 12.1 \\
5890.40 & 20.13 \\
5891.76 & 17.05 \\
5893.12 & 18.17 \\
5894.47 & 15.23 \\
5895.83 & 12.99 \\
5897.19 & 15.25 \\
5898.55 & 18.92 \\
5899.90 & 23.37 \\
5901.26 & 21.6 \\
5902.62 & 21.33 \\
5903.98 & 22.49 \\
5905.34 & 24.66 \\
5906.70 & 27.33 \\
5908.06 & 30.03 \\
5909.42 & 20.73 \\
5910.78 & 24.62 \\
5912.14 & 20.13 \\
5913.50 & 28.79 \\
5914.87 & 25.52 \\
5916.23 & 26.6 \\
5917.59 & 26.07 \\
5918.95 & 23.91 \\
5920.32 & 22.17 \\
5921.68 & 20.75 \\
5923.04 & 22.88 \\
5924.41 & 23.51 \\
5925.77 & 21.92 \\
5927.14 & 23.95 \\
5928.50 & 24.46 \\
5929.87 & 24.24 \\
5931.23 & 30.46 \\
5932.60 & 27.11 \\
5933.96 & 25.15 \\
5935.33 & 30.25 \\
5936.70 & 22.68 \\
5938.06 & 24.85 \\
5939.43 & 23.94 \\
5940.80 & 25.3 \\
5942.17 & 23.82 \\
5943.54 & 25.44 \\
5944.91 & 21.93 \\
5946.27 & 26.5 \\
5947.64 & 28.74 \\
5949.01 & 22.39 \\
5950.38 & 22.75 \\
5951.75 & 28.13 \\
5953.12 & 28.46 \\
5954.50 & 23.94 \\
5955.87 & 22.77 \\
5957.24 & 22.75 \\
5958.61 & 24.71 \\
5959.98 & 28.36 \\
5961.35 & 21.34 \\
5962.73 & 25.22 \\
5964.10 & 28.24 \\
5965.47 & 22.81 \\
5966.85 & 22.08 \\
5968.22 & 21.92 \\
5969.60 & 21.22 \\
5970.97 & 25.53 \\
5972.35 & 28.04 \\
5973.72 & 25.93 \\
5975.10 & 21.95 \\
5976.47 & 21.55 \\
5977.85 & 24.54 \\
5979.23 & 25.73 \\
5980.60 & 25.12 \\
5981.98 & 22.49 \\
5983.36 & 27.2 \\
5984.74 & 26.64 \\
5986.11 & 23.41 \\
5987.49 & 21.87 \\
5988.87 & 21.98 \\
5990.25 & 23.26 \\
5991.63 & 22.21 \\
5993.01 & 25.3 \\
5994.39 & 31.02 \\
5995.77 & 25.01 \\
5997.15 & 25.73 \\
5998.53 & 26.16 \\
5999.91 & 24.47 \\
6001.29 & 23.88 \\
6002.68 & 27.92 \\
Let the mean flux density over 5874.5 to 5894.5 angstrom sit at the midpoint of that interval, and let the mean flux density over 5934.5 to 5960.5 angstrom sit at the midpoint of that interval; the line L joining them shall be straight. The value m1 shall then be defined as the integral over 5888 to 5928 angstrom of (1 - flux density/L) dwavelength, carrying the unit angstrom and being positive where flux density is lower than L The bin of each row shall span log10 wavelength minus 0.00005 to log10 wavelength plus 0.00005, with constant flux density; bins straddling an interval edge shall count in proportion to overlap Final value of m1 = 1.3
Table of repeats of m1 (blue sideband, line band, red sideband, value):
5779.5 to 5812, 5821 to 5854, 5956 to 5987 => 1.47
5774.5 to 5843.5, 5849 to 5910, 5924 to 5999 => 7.49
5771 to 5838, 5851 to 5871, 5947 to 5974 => 1.45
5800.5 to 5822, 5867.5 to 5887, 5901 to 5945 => 1.45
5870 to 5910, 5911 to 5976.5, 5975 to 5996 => -4.44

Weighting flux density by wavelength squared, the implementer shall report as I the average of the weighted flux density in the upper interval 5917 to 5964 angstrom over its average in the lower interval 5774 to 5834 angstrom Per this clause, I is 1.01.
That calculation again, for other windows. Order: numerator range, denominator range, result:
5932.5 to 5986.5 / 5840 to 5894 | 1.10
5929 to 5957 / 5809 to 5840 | 1.03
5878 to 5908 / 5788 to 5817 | 0.76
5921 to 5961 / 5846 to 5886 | 1.06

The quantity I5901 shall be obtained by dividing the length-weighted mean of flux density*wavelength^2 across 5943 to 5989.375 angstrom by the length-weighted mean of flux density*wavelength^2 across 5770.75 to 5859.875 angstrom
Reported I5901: 1.0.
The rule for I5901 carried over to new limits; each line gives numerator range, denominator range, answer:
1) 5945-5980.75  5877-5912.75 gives 1.22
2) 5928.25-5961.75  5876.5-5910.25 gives 1.25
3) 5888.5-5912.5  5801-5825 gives 0.79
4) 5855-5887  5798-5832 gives 0.90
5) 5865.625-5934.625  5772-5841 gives 0.91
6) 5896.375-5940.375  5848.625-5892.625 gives 1.07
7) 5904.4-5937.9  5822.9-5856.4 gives 1.02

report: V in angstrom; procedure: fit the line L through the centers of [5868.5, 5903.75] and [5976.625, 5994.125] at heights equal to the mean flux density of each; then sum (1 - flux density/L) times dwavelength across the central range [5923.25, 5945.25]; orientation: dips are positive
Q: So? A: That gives -2.4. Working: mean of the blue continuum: 20.9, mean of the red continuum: 24.2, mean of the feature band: 24.9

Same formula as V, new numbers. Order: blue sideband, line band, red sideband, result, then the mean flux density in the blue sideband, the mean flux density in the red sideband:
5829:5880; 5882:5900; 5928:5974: 5.1 angstrom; 24.9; 25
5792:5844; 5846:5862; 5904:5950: 0.8 angstrom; 26.6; 24.8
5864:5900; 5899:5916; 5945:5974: -1.5 angstrom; 21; 24.8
